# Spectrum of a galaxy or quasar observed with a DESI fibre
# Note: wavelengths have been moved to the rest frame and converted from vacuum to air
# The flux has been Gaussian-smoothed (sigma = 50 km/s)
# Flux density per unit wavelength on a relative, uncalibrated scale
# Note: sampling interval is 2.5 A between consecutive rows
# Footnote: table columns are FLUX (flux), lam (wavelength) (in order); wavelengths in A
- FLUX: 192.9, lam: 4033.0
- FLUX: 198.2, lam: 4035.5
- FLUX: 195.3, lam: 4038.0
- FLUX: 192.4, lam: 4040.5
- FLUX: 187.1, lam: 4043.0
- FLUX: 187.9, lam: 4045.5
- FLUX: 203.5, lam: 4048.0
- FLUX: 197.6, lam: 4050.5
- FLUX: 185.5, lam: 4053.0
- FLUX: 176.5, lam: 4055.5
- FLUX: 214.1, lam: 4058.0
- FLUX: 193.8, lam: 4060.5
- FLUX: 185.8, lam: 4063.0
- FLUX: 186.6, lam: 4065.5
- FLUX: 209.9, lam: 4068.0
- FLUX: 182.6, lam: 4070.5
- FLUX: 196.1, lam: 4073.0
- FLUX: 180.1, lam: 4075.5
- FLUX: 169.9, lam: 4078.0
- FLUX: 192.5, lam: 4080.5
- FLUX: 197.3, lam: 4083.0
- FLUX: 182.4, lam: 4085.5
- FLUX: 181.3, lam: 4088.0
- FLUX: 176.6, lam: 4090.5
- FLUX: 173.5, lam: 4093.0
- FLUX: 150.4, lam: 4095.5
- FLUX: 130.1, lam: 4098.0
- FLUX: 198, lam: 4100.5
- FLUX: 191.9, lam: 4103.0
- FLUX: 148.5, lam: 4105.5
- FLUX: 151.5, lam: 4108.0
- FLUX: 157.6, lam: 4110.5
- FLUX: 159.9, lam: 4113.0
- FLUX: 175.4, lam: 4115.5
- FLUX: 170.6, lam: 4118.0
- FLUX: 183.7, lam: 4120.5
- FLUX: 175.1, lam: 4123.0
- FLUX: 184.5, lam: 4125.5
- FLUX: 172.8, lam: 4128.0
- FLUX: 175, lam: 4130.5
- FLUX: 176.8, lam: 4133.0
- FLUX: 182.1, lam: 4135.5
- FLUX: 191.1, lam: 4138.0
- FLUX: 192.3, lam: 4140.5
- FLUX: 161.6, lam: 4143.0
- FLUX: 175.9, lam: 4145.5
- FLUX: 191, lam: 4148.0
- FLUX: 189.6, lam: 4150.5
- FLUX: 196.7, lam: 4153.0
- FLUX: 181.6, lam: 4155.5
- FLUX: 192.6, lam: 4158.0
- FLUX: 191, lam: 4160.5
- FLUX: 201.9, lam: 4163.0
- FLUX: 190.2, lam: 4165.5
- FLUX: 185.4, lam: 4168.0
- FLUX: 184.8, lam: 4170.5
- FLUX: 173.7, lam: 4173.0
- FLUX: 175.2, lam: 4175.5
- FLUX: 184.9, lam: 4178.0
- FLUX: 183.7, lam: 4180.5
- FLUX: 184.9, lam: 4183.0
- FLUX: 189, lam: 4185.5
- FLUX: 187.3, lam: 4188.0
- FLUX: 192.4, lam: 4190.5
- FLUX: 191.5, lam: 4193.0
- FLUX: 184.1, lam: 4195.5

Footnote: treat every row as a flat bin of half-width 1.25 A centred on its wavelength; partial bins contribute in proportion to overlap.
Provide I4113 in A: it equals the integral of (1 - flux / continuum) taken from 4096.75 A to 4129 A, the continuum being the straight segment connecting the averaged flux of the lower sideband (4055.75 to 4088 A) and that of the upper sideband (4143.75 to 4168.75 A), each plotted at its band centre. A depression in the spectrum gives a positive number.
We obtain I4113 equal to 3.48 A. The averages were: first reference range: 190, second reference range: 189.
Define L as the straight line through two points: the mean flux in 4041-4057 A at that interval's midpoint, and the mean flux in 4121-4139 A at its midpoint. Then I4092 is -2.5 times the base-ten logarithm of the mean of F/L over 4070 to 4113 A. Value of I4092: 0.07 mag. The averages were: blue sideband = 190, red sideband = 180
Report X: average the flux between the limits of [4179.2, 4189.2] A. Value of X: 186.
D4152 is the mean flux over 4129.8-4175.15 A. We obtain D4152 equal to 185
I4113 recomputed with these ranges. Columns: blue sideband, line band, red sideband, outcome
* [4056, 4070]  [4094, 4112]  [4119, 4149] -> 2.5 A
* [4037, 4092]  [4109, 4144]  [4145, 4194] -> 2.4 A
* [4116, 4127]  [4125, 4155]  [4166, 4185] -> -0.5 A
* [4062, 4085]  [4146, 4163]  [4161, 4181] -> -0.4 A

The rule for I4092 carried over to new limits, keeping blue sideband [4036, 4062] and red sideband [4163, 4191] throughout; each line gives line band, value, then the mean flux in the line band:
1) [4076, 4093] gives 0.051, 182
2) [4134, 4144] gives 0.032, 182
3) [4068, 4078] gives 0.027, 187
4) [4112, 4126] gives 0.086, 175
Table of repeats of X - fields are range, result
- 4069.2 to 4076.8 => 186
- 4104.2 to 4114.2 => 155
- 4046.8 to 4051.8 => 200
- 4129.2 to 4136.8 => 178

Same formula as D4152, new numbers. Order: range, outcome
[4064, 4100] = 180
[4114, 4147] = 178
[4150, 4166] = 192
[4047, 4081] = 191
